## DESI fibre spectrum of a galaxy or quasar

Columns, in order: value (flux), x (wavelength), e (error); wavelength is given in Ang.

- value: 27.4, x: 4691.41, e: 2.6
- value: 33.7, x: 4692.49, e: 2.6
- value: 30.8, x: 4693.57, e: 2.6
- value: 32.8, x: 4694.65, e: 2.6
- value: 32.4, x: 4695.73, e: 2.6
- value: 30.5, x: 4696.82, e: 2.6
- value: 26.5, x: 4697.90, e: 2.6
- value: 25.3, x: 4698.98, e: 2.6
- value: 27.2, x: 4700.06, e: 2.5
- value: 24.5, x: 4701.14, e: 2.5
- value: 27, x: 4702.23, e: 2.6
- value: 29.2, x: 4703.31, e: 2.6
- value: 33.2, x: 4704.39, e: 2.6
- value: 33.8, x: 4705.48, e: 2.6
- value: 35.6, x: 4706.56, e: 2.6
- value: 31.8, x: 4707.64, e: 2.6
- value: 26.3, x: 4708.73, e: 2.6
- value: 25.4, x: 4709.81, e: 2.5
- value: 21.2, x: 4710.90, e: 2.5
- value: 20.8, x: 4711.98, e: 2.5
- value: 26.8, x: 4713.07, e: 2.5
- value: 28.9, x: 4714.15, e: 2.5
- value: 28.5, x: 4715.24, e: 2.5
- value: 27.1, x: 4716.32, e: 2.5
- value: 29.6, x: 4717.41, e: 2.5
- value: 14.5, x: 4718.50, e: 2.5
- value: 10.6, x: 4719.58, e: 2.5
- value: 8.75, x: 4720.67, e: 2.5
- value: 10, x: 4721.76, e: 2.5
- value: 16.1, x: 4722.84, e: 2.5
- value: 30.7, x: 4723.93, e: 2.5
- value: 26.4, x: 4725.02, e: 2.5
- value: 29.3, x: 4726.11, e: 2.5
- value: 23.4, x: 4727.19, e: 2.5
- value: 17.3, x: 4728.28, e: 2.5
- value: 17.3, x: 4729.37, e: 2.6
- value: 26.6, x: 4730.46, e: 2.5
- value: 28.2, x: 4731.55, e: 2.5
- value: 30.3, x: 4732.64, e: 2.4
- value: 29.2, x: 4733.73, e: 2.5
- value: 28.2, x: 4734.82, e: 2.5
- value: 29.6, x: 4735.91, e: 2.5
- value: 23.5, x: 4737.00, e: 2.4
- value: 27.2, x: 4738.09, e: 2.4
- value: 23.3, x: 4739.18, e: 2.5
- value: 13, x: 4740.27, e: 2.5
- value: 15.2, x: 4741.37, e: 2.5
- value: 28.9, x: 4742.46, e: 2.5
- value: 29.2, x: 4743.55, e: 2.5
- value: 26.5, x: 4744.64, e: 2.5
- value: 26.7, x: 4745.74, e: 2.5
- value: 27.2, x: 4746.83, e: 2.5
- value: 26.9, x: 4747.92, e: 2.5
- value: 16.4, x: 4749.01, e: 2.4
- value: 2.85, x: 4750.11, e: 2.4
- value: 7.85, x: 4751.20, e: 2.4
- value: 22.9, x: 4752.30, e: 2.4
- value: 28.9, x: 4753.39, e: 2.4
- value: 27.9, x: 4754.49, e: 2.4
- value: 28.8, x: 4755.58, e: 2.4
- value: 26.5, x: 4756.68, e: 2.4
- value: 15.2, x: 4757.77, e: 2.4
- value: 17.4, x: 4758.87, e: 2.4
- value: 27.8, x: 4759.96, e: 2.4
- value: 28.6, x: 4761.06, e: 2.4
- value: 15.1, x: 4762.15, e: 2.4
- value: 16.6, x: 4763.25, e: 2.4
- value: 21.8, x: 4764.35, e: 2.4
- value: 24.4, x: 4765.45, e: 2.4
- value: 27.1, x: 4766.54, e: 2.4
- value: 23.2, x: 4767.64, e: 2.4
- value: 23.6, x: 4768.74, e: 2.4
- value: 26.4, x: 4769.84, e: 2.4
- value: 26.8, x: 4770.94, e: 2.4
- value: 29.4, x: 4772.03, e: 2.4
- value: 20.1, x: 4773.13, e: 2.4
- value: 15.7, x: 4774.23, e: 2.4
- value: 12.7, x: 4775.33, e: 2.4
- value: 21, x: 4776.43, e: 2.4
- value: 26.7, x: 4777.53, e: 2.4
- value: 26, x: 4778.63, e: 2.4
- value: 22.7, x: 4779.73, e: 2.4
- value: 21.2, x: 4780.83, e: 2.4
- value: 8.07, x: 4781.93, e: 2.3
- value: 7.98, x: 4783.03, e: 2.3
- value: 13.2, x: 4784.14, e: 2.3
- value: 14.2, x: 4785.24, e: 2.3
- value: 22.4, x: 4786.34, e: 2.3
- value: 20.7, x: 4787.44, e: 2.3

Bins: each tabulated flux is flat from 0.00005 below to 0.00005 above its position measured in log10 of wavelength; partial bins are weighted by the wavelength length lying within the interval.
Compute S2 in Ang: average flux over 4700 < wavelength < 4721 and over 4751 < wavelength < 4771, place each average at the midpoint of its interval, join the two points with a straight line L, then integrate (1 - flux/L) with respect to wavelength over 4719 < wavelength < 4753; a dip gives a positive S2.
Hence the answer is 3.40 Ang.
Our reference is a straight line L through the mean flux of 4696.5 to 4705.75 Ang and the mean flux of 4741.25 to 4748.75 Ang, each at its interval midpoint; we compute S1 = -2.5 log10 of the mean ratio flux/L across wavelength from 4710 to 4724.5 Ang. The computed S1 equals 0.29 mag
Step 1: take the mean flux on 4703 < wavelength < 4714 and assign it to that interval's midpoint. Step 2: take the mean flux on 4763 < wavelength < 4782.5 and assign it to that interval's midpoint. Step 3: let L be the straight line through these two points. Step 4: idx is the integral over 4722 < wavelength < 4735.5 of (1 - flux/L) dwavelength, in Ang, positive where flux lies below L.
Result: 0.7 Ang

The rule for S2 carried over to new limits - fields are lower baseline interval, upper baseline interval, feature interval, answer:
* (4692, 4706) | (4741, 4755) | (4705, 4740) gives 2.1 Ang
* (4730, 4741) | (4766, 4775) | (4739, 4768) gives 3.1 Ang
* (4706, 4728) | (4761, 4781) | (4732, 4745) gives -1.3 Ang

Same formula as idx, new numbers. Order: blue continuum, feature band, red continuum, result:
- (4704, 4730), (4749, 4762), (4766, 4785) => 0.4 Ang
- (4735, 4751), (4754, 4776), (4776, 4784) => -2.7 Ang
